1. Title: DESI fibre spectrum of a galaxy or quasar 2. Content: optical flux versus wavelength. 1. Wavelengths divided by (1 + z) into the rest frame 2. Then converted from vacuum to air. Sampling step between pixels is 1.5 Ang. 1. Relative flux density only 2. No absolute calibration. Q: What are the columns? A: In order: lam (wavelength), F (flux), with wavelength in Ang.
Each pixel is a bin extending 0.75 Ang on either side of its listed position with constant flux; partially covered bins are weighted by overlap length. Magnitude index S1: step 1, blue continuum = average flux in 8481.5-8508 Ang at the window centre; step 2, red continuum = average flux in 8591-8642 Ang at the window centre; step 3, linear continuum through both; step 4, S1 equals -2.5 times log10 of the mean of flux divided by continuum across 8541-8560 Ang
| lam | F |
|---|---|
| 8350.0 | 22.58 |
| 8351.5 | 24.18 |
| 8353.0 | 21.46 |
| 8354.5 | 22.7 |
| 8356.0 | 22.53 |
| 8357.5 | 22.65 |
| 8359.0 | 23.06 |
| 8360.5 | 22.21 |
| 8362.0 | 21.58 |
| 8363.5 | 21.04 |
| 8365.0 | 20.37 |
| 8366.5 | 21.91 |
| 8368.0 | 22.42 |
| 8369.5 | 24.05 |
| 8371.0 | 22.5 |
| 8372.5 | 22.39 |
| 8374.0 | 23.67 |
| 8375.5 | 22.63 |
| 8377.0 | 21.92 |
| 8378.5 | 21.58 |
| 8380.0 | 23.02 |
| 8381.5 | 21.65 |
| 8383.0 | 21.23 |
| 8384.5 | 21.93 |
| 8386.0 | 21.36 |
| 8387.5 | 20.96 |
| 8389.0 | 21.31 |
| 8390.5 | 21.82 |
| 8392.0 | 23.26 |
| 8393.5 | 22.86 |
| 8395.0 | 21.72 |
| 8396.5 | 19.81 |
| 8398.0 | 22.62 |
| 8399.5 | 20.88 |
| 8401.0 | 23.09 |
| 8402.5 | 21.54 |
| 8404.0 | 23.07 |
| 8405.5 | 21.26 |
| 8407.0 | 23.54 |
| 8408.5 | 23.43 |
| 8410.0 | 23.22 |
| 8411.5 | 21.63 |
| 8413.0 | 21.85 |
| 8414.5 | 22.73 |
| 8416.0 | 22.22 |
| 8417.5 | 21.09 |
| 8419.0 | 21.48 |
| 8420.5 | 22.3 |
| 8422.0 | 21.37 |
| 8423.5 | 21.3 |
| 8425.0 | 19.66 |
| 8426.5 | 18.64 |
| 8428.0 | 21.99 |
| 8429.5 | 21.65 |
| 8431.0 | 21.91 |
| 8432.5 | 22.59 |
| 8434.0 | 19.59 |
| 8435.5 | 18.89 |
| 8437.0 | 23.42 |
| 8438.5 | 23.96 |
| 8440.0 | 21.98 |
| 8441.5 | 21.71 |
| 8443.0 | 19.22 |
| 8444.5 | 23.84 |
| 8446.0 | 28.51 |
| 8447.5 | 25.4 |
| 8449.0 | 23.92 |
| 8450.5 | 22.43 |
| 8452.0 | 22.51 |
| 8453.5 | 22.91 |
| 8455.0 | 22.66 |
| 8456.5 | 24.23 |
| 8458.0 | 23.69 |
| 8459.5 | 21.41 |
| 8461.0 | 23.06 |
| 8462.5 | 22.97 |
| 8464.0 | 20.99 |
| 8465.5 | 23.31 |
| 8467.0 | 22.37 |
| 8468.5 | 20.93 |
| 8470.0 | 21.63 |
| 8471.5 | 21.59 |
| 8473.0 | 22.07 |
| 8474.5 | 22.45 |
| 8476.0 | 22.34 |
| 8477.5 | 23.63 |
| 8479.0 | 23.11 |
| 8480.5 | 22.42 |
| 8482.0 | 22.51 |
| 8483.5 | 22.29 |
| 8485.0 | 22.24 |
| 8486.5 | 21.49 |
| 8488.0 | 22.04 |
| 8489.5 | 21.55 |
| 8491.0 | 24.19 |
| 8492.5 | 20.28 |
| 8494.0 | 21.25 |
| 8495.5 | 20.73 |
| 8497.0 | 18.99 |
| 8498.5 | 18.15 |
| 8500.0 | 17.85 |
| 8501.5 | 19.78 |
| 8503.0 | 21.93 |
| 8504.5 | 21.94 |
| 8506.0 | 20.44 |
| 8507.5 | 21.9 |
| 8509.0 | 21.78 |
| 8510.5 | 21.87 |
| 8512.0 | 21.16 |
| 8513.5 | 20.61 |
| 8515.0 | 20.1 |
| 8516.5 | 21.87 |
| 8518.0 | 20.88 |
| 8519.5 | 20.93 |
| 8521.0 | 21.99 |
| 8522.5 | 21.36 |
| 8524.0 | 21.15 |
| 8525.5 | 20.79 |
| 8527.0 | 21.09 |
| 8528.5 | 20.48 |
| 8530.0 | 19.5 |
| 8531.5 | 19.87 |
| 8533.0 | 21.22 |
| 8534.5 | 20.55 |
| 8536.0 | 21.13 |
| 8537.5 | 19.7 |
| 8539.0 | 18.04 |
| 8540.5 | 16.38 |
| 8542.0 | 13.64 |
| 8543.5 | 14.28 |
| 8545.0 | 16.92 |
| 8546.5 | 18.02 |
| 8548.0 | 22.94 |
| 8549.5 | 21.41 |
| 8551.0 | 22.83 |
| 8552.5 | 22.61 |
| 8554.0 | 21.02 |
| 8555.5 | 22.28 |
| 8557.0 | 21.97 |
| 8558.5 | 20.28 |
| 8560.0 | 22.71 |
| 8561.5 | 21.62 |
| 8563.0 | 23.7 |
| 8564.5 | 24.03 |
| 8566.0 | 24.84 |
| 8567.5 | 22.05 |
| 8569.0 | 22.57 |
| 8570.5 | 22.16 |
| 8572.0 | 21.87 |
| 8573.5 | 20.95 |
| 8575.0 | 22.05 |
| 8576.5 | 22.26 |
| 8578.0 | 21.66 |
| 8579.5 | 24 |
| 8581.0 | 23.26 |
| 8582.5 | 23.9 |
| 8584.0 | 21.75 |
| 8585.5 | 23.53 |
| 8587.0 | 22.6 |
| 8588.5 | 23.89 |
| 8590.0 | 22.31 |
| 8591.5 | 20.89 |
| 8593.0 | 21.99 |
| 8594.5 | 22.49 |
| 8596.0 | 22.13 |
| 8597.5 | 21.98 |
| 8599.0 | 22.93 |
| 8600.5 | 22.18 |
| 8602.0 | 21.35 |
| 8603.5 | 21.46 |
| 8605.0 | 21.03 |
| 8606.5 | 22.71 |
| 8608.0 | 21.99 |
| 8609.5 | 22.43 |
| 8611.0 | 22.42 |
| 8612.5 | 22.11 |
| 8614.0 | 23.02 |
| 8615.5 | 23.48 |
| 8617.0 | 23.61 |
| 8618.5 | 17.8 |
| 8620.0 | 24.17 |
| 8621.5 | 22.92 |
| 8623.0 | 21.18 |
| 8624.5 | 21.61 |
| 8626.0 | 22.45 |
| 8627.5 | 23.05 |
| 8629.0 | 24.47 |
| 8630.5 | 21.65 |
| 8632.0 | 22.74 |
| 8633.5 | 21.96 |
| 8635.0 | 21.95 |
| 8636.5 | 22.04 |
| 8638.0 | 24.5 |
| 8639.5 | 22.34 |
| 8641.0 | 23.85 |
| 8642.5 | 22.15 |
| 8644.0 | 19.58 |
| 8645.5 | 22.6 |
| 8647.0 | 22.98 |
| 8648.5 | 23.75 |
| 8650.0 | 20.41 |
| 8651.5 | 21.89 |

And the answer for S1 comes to 0.09 mag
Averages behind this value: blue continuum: 21.1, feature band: 19.9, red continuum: 22.3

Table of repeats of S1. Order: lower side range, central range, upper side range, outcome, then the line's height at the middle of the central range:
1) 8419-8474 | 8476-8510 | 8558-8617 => 0.04 mag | 22.3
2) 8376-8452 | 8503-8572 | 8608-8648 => 0.07 mag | 22.3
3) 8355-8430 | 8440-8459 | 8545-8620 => -0.06 mag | 22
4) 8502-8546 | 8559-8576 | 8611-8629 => -0.07 mag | 21.1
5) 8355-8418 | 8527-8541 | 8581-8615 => 0.13 mag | 22.3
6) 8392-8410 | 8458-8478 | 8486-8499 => -0.05 mag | 21.3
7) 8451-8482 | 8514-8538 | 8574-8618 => 0.08 mag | 22.5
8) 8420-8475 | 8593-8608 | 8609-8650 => 0.02 mag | 22.4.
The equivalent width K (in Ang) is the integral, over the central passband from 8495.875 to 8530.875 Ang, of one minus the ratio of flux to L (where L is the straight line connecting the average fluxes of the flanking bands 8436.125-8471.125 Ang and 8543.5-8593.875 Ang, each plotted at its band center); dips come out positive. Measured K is 2.7 Ang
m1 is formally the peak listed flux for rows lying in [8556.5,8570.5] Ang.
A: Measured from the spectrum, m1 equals 24.84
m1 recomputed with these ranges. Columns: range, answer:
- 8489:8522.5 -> 24.19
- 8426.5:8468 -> 28.51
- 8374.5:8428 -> 23.54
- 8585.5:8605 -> 23.89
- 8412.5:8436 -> 22.73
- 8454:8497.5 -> 24.23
